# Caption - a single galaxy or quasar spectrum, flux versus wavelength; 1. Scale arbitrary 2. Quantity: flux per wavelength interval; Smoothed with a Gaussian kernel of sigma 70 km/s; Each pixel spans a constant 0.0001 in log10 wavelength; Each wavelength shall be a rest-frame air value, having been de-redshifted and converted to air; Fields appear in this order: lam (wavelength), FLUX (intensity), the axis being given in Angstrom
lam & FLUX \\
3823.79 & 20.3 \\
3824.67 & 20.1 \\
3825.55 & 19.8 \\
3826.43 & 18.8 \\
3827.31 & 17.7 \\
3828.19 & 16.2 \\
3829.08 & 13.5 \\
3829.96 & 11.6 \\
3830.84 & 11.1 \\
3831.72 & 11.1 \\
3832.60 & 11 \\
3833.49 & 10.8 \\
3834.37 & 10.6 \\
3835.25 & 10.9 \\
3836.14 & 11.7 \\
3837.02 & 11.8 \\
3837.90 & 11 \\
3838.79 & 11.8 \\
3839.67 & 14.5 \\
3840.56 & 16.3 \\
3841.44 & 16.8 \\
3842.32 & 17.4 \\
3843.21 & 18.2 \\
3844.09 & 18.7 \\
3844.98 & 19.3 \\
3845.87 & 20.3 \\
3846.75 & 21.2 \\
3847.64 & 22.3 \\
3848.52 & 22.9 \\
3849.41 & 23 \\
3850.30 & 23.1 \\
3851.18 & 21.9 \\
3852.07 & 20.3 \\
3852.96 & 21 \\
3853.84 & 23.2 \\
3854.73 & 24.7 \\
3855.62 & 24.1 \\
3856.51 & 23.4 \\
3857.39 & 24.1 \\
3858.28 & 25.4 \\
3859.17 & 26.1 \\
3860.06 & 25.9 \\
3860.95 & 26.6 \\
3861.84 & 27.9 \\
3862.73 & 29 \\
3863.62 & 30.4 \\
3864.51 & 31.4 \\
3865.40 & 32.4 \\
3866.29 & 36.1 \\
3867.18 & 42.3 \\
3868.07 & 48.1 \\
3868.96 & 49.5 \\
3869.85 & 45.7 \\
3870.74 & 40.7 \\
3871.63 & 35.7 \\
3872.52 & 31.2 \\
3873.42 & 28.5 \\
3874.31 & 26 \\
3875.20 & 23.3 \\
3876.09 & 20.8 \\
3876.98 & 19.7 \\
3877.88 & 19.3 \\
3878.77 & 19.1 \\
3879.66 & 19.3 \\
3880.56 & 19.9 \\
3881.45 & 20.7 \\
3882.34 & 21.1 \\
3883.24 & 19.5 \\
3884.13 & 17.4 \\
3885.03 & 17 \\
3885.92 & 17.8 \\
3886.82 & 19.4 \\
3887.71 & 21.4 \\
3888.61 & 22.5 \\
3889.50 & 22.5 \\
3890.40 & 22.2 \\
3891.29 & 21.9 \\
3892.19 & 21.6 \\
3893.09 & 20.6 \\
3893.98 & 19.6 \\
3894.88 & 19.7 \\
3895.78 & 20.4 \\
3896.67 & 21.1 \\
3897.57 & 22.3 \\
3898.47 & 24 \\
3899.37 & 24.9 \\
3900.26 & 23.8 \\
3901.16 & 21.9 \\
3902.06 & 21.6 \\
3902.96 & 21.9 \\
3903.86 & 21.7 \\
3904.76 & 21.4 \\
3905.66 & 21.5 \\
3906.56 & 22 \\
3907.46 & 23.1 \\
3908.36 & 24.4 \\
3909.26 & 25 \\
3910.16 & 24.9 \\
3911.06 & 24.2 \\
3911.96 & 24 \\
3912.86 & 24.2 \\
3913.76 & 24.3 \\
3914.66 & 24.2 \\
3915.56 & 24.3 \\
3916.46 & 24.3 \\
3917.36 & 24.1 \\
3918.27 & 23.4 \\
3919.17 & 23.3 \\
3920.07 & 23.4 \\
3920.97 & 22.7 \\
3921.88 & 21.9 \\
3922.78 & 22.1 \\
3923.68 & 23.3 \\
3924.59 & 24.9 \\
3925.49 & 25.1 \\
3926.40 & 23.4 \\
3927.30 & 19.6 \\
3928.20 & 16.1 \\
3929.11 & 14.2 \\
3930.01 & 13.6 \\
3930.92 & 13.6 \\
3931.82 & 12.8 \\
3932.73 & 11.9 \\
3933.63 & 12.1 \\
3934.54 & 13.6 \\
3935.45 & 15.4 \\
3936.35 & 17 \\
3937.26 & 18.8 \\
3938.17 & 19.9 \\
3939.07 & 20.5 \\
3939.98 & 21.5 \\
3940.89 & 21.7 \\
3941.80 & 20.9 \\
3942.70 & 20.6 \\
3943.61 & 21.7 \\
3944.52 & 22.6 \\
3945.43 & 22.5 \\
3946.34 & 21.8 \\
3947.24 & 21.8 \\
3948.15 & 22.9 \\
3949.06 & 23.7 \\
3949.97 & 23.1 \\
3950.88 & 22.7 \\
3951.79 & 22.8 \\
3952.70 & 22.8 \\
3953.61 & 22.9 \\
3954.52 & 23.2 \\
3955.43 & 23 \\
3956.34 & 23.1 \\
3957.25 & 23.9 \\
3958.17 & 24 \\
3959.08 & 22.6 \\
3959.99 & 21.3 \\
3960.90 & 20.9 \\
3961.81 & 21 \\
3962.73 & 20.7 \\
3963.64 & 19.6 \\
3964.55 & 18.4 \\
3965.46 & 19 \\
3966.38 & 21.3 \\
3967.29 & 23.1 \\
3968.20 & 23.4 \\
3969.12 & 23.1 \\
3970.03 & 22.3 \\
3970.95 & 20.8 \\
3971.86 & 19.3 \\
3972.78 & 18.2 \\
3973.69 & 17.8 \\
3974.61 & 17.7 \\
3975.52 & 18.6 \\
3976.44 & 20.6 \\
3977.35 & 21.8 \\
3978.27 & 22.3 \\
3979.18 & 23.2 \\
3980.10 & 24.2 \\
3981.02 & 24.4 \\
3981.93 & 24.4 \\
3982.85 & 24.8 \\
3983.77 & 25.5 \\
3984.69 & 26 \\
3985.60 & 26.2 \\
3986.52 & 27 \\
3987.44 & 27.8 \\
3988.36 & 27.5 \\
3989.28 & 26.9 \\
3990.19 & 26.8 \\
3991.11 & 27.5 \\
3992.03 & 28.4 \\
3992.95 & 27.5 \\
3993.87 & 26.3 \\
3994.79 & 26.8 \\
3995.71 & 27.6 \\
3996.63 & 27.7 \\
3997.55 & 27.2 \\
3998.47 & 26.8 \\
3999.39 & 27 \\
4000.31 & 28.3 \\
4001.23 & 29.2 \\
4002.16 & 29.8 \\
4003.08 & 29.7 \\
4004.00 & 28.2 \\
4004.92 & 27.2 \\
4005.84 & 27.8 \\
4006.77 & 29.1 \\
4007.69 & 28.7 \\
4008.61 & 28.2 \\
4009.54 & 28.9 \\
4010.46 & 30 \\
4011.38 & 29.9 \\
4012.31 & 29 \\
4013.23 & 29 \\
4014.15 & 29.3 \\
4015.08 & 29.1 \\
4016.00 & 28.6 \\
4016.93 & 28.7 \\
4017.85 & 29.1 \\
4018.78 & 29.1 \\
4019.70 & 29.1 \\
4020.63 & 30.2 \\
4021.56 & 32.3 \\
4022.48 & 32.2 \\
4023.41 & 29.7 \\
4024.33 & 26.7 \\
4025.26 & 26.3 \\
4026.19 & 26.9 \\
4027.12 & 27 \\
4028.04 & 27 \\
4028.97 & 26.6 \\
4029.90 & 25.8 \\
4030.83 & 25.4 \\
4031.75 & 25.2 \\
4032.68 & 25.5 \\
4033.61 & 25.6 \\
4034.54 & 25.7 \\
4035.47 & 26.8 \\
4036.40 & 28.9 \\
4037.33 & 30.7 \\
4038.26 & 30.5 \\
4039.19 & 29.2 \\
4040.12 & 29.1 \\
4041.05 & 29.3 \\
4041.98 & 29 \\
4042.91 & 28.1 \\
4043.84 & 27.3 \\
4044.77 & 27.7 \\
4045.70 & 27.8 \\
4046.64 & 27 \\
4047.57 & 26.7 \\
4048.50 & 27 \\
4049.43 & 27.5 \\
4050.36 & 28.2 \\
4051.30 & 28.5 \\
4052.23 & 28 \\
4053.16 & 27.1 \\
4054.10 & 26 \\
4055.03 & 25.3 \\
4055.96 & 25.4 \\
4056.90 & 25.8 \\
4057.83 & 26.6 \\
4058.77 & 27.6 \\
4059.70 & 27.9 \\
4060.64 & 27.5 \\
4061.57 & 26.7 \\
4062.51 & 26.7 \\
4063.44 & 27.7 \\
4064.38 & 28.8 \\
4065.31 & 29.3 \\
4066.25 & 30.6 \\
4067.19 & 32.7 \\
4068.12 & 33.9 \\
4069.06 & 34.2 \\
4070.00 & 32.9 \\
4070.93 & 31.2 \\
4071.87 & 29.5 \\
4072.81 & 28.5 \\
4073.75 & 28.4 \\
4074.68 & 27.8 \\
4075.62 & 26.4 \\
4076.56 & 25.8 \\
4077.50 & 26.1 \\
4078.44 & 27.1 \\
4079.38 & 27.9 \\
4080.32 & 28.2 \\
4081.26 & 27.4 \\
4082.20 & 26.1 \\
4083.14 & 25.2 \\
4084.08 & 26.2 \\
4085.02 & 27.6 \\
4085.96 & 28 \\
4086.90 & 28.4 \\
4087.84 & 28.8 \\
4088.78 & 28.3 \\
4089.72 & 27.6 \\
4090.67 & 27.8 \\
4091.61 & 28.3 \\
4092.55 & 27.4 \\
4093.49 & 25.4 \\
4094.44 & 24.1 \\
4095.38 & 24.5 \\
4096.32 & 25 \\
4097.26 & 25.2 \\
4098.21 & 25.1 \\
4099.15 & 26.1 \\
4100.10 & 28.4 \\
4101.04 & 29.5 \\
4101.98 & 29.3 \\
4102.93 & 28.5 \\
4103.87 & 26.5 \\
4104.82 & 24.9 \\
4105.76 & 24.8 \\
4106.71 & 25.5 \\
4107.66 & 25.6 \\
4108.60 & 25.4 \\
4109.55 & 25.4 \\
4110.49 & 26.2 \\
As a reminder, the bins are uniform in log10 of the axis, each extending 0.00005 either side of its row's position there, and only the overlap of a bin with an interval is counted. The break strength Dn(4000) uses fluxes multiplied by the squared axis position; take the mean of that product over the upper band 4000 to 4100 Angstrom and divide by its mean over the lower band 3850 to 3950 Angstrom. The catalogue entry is 1.3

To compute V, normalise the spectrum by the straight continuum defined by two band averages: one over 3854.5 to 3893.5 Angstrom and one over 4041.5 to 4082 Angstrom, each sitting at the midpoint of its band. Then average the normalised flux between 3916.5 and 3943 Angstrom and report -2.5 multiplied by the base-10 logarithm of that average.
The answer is 0.35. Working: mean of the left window 26.4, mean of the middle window 19.4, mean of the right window 28.1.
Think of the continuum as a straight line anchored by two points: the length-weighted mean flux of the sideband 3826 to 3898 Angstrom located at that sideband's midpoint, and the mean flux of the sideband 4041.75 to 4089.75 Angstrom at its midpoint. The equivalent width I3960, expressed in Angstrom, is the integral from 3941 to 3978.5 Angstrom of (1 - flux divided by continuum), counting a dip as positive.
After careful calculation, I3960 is 5.12 Angstrom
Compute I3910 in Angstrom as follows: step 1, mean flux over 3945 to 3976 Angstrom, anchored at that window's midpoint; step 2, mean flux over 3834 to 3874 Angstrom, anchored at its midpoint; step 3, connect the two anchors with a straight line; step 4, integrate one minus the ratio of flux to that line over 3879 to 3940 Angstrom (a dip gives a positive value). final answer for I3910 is 6.1 Angstrom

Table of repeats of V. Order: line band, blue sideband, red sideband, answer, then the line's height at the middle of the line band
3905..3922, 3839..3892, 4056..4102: 0.077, 25.4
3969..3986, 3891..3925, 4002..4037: 0.183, 26.2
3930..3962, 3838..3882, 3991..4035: 0.305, 26.9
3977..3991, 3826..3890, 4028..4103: 0.010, 25.6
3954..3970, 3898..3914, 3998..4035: 0.177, 25.8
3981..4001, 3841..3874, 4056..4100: 0.034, 27.7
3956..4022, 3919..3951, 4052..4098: -0.111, 22.9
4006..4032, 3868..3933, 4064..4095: -0.078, 26.5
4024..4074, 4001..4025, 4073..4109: 0.003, 28.1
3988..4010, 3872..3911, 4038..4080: -0.077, 26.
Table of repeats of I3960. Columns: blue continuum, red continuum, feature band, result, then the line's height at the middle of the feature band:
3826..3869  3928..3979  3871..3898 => -1.17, 20.9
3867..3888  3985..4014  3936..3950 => 3.11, 27.4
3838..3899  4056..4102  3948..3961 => 1.37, 25.6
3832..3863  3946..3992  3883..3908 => -0.50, 20.8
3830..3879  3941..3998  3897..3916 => 0.00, 23.3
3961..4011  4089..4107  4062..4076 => -2.04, 26.1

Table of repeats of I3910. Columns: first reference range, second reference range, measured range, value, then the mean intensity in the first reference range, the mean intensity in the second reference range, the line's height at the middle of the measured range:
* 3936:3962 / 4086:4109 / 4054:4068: -1.3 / 21.9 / 26.7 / 25.5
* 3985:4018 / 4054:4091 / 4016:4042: 0.0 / 28.1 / 28.1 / 28.1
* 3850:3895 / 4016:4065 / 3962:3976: 3.5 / 25.8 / 27.7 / 26.9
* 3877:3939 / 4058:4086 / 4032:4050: -0.6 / 20.8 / 28.4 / 27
